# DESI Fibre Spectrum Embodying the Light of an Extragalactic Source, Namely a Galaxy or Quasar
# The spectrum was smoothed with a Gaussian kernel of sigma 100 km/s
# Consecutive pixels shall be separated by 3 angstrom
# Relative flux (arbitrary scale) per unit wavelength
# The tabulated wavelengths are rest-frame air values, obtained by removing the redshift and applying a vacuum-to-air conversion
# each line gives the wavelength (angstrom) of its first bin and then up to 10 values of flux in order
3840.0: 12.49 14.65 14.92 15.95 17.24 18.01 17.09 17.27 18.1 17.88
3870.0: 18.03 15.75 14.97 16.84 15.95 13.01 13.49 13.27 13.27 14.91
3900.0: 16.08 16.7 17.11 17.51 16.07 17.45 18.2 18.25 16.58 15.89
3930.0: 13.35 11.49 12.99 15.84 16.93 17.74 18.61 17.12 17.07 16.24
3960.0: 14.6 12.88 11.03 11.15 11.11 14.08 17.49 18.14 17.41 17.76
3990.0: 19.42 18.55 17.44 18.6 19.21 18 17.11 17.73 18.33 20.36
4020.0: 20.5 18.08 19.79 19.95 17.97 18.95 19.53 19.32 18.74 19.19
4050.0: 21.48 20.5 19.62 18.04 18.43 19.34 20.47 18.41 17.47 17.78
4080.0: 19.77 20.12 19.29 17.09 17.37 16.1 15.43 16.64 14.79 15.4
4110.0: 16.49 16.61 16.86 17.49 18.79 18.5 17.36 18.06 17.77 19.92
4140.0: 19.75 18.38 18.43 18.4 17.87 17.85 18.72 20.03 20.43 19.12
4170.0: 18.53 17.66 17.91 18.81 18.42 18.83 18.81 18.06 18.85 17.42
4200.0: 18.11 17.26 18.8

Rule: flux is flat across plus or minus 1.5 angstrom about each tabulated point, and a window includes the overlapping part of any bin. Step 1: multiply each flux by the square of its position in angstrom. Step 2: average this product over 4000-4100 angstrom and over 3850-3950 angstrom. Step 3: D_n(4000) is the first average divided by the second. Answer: 1.25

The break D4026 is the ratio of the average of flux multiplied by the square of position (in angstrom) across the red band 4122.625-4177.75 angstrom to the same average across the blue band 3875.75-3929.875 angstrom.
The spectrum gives 1.3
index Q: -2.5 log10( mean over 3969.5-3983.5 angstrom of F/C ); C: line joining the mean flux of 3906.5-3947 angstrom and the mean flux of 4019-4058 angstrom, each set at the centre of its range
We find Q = 0.17 mag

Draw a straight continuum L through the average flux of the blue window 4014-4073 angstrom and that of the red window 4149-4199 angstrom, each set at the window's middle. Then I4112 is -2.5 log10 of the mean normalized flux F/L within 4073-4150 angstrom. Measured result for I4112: 0.07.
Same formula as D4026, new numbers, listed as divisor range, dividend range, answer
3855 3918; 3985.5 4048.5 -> 1.24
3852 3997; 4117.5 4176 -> 1.30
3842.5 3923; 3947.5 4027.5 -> 1.10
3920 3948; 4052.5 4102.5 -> 1.26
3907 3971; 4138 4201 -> 1.34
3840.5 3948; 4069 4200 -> 1.27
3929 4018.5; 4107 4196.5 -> 1.23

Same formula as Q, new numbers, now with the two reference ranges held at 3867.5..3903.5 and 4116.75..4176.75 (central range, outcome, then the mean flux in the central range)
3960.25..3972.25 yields 0.337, 11.9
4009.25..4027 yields -0.132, 19.1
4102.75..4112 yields 0.155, 15.6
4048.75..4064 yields -0.129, 19.6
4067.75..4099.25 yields -0.019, 18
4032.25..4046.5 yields -0.112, 19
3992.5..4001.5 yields -0.102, 18.3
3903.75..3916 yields -0.098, 17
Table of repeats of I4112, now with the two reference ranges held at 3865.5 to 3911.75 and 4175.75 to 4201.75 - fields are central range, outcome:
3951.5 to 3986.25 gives 0.11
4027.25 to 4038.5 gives -0.13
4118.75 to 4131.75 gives -0.02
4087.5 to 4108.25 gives 0.09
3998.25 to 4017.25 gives -0.10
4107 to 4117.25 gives 0.08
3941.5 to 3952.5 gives -0.09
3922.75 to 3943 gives 0.10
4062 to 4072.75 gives -0.12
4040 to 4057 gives -0.16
